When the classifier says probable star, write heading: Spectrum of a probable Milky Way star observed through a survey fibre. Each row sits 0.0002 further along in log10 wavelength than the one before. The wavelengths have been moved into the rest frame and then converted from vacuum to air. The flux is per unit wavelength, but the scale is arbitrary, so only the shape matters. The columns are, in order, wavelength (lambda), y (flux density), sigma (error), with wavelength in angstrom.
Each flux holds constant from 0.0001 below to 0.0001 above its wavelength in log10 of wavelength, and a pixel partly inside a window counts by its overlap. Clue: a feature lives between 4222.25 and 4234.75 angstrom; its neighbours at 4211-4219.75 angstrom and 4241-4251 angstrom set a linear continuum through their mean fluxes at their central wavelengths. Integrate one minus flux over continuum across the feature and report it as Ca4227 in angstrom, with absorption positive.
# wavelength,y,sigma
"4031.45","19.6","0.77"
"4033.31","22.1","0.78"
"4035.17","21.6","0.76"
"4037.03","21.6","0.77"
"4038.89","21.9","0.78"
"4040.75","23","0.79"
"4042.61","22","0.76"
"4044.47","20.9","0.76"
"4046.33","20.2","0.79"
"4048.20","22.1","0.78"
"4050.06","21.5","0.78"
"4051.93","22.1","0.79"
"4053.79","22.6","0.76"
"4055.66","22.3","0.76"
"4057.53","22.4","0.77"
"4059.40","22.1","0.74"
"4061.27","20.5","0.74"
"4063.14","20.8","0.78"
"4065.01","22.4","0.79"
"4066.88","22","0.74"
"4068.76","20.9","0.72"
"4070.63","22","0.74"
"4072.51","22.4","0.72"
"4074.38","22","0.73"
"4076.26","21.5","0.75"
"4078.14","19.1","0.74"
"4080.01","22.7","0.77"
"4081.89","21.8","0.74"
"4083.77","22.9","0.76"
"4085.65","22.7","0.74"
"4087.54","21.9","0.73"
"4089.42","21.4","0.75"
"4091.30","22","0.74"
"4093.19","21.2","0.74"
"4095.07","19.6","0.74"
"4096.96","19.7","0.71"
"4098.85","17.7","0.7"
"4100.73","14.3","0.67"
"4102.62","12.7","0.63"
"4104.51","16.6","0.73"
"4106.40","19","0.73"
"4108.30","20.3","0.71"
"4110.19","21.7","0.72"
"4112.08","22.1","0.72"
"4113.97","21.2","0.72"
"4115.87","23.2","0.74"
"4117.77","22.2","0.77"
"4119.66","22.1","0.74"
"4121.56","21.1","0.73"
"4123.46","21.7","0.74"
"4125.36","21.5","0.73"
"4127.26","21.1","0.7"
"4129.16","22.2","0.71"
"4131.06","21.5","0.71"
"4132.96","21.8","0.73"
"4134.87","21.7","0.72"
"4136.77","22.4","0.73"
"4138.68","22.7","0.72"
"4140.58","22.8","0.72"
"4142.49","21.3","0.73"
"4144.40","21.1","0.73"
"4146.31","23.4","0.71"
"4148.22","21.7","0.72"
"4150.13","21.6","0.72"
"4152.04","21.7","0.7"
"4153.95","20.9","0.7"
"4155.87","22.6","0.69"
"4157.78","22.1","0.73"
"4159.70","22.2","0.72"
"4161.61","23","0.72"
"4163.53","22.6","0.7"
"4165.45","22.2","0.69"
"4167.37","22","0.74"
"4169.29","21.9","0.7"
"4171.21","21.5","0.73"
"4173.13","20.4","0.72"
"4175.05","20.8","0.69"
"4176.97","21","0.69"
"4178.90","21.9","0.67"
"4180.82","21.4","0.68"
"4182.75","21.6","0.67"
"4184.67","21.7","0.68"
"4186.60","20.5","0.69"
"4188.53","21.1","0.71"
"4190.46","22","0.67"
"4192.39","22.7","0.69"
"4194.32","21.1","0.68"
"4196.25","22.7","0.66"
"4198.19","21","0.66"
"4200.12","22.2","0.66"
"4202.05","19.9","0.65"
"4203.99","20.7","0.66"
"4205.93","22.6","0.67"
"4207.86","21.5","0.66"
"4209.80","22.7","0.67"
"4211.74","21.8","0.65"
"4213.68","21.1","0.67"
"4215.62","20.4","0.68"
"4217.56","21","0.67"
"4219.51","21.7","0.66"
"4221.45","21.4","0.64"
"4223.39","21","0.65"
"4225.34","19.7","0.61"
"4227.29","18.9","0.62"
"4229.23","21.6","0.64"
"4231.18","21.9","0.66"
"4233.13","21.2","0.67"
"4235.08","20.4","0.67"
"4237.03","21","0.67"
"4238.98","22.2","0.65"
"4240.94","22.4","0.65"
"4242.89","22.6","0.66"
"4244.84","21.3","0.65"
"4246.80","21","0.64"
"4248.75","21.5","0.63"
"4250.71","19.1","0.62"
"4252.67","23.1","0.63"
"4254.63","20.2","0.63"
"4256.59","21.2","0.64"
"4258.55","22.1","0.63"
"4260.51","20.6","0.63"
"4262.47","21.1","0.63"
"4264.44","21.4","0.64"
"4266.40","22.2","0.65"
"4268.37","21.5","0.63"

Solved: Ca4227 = 0.3 angstrom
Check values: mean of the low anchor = 21.1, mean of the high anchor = 21.4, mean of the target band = 20.7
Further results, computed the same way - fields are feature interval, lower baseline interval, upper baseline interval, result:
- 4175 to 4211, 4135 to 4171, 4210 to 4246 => 0.1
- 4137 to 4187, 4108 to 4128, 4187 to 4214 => -0.3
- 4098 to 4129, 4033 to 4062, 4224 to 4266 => 2.3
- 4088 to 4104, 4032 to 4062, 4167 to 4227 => 2.2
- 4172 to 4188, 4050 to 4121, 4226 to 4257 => -0.1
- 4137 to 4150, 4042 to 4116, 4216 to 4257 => -0.7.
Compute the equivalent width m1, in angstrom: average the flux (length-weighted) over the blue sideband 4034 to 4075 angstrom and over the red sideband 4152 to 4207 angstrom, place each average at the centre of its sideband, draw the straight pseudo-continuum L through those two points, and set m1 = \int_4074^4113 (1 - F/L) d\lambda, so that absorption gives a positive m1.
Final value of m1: 2.94 angstrom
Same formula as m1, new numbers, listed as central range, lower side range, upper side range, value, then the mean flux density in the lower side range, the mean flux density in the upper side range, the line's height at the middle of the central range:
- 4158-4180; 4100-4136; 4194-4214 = -0.67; 20.5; 21.6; 21.1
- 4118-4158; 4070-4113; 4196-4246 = -2.31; 20.3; 21.3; 20.7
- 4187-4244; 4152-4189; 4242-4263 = 0.14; 21.7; 21.3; 21.4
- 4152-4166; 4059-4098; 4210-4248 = -0.55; 21.5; 21.2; 21.3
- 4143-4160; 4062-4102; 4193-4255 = -0.63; 20.9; 21.3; 21.1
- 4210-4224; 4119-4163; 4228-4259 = 0.16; 21.9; 21.4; 21.5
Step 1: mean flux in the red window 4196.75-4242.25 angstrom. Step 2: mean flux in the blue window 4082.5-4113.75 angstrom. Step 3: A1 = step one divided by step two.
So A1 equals 1.07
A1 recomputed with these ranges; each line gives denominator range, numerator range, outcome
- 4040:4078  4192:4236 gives 0.98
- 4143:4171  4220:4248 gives 0.96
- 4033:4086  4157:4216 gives 0.99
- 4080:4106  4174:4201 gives 1.10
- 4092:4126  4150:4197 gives 1.09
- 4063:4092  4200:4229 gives 0.97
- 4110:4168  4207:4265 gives 0.97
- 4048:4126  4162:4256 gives 1.02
